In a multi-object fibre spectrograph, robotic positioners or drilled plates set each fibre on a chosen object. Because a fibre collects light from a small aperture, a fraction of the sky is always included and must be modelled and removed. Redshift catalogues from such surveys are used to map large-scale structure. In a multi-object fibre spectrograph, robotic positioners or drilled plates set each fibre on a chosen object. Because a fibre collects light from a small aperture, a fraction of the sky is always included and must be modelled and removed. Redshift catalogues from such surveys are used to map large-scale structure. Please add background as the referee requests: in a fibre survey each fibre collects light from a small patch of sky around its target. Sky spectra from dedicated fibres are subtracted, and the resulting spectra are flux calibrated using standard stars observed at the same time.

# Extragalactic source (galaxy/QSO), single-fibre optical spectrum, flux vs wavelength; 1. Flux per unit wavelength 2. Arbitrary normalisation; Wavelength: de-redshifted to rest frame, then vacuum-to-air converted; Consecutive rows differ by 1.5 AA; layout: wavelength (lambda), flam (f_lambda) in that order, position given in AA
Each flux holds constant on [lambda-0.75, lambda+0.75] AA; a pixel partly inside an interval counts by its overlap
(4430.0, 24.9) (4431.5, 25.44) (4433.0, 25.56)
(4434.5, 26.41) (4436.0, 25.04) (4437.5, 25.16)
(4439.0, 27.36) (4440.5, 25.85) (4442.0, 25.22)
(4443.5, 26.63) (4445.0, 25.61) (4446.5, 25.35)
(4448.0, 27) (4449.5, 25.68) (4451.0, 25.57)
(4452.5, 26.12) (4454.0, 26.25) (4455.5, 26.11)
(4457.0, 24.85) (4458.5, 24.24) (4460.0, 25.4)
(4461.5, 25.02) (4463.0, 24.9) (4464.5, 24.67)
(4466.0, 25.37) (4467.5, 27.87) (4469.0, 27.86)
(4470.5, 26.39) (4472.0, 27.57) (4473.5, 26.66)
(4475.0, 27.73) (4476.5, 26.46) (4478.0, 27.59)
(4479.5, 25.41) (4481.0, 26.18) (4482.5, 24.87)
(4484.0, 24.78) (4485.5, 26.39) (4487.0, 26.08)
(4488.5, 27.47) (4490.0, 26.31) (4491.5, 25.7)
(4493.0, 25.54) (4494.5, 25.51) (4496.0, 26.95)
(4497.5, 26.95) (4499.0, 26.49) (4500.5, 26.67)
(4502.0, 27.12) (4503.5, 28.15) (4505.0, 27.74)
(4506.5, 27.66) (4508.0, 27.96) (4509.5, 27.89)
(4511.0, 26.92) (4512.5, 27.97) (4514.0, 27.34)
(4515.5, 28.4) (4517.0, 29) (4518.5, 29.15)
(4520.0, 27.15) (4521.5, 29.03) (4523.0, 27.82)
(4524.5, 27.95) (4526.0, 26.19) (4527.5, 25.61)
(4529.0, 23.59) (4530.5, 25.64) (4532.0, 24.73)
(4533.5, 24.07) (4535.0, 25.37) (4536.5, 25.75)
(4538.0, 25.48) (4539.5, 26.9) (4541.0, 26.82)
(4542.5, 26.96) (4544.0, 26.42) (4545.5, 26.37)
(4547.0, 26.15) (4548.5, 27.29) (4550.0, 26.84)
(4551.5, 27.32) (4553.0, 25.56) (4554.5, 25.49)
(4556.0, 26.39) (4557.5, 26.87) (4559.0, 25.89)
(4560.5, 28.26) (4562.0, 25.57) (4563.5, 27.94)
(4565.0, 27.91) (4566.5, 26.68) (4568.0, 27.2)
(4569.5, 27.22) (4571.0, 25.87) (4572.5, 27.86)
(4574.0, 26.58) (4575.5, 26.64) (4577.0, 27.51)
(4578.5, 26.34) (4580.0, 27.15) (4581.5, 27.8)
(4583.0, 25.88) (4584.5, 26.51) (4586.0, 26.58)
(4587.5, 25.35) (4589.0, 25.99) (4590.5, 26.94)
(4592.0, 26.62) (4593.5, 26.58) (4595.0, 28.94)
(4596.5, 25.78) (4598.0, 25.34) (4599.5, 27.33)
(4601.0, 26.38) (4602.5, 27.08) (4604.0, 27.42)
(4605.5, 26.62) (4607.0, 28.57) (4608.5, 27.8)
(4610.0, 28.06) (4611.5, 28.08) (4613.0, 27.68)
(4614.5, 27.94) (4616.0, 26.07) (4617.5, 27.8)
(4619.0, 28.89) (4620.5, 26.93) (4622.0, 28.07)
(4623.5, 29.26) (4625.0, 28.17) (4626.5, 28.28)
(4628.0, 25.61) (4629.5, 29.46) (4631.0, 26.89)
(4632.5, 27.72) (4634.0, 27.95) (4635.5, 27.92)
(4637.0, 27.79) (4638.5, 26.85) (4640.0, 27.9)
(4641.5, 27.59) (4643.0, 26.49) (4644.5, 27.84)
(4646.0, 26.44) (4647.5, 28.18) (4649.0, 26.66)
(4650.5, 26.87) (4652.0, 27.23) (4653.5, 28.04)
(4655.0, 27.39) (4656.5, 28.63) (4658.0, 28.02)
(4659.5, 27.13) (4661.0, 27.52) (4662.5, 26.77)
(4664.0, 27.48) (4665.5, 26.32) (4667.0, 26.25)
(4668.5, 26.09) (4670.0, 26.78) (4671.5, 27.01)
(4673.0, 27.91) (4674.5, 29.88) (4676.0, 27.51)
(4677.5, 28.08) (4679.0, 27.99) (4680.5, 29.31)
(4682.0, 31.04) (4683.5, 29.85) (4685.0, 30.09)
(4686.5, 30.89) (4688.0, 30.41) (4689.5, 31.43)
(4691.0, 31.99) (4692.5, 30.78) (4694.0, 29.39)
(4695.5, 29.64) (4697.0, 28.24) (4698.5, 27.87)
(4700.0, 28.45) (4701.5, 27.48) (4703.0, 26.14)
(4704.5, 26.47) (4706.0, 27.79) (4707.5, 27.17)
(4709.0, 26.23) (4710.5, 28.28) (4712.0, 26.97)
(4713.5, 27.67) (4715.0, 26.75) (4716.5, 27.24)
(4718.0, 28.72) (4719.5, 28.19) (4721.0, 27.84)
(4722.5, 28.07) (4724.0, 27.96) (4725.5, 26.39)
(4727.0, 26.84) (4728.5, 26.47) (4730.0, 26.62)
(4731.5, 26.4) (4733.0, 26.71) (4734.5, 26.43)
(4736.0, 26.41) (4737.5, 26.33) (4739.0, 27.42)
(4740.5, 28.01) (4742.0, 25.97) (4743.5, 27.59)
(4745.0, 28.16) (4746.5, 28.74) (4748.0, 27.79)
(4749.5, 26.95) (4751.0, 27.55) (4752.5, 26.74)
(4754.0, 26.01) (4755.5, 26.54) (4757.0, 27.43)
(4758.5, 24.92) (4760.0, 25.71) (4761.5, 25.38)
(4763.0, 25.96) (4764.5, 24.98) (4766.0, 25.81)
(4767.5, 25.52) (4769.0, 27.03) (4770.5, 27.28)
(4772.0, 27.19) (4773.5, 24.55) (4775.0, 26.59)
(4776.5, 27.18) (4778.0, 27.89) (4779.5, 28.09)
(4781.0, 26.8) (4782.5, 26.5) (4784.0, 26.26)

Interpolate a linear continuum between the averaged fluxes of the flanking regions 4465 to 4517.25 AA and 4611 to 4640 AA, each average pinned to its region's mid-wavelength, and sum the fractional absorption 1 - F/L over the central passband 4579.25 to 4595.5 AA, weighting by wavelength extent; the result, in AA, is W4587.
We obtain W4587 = 0.5 AA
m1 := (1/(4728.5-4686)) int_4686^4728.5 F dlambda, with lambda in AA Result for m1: 28.2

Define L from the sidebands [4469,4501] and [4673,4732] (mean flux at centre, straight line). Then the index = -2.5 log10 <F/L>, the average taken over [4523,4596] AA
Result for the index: 0.02 mag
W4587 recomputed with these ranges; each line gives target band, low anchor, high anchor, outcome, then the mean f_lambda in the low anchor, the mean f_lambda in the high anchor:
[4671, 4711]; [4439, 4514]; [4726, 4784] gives -3.3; 26.4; 26.7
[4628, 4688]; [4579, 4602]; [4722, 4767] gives -2.7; 26.6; 26.7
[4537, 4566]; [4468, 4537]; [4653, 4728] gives 0.5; 26.7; 28.1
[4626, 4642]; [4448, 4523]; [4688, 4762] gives -0.3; 26.6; 27.5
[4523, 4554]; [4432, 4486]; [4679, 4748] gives 0.6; 26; 28.1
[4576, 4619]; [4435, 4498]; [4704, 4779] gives -1.0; 26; 26.9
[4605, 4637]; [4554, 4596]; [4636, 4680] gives -0.8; 26.8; 27.4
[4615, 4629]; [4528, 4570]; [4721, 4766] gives -0.7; 26.3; 26.8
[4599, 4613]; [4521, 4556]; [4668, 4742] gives -0.3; 26.2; 28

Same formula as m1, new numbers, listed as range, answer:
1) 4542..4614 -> 26.9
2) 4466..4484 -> 26.6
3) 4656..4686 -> 28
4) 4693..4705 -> 28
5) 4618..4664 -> 27.6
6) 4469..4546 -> 26.7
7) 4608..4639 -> 27.8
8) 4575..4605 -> 26.7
